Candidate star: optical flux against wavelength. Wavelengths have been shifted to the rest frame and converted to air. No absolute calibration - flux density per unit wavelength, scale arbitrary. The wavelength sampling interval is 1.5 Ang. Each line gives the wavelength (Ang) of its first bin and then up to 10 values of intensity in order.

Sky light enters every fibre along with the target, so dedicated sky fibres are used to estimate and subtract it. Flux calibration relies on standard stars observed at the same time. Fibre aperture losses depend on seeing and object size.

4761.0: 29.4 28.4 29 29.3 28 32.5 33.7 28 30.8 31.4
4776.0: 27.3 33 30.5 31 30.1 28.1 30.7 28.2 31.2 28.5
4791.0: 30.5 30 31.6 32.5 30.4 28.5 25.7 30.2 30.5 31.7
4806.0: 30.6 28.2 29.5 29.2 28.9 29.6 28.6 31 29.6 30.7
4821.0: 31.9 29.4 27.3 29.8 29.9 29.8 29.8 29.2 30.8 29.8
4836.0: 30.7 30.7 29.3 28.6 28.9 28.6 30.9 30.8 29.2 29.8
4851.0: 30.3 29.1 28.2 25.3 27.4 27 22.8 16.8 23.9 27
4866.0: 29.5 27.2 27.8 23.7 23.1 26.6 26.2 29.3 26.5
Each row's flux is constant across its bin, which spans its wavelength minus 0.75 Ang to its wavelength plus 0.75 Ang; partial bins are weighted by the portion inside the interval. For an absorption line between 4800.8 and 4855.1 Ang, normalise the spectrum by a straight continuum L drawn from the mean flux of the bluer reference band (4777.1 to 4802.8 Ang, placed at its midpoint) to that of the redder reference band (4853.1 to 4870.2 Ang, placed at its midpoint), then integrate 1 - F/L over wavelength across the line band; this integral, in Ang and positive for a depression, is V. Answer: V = -4.0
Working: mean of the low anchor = 30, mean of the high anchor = 25.7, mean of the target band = 29.7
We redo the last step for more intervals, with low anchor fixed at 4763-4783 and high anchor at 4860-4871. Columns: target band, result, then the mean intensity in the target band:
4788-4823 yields -1.83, 29.9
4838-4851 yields -1.68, 29.6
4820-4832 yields -1.06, 29.7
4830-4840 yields -1.22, 30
